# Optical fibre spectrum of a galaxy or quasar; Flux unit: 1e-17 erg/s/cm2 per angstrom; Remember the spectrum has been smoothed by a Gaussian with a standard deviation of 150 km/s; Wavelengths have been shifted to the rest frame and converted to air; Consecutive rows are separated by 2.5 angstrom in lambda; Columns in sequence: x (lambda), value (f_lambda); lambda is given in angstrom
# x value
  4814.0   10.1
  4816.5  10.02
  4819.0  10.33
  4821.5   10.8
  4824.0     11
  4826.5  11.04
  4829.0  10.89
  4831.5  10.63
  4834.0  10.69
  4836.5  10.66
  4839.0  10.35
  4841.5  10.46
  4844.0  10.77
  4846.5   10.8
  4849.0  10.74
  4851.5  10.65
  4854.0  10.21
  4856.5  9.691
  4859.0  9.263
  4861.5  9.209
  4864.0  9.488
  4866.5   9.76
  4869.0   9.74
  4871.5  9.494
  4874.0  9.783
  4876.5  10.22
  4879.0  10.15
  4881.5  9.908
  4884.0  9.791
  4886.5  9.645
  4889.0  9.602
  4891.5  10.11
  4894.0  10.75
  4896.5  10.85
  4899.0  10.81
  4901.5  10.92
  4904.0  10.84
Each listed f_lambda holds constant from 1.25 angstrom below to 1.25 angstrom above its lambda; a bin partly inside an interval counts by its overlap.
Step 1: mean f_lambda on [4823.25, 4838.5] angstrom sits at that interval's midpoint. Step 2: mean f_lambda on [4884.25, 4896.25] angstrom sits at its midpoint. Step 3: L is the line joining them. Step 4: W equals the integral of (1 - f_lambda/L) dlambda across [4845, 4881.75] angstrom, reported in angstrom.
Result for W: 1.6 angstrom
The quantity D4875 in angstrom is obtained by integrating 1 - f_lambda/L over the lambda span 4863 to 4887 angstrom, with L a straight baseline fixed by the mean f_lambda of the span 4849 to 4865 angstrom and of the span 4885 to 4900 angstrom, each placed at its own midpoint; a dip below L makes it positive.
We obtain 0.6 angstrom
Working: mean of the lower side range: 9.83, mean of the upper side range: 10.3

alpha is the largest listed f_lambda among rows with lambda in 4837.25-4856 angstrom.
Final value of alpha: 10.8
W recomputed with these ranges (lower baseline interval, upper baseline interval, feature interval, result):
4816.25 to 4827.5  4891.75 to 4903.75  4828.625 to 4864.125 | 1.3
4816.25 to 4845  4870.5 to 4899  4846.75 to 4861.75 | 0.5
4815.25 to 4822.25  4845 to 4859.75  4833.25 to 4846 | -0.4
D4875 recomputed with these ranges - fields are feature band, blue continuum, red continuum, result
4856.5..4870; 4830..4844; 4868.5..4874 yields 0.5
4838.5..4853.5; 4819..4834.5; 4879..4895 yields -0.1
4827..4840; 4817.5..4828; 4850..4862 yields -0.2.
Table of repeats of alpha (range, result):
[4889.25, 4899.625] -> 10.85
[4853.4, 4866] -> 10.21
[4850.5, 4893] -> 10.65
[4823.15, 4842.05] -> 11.04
